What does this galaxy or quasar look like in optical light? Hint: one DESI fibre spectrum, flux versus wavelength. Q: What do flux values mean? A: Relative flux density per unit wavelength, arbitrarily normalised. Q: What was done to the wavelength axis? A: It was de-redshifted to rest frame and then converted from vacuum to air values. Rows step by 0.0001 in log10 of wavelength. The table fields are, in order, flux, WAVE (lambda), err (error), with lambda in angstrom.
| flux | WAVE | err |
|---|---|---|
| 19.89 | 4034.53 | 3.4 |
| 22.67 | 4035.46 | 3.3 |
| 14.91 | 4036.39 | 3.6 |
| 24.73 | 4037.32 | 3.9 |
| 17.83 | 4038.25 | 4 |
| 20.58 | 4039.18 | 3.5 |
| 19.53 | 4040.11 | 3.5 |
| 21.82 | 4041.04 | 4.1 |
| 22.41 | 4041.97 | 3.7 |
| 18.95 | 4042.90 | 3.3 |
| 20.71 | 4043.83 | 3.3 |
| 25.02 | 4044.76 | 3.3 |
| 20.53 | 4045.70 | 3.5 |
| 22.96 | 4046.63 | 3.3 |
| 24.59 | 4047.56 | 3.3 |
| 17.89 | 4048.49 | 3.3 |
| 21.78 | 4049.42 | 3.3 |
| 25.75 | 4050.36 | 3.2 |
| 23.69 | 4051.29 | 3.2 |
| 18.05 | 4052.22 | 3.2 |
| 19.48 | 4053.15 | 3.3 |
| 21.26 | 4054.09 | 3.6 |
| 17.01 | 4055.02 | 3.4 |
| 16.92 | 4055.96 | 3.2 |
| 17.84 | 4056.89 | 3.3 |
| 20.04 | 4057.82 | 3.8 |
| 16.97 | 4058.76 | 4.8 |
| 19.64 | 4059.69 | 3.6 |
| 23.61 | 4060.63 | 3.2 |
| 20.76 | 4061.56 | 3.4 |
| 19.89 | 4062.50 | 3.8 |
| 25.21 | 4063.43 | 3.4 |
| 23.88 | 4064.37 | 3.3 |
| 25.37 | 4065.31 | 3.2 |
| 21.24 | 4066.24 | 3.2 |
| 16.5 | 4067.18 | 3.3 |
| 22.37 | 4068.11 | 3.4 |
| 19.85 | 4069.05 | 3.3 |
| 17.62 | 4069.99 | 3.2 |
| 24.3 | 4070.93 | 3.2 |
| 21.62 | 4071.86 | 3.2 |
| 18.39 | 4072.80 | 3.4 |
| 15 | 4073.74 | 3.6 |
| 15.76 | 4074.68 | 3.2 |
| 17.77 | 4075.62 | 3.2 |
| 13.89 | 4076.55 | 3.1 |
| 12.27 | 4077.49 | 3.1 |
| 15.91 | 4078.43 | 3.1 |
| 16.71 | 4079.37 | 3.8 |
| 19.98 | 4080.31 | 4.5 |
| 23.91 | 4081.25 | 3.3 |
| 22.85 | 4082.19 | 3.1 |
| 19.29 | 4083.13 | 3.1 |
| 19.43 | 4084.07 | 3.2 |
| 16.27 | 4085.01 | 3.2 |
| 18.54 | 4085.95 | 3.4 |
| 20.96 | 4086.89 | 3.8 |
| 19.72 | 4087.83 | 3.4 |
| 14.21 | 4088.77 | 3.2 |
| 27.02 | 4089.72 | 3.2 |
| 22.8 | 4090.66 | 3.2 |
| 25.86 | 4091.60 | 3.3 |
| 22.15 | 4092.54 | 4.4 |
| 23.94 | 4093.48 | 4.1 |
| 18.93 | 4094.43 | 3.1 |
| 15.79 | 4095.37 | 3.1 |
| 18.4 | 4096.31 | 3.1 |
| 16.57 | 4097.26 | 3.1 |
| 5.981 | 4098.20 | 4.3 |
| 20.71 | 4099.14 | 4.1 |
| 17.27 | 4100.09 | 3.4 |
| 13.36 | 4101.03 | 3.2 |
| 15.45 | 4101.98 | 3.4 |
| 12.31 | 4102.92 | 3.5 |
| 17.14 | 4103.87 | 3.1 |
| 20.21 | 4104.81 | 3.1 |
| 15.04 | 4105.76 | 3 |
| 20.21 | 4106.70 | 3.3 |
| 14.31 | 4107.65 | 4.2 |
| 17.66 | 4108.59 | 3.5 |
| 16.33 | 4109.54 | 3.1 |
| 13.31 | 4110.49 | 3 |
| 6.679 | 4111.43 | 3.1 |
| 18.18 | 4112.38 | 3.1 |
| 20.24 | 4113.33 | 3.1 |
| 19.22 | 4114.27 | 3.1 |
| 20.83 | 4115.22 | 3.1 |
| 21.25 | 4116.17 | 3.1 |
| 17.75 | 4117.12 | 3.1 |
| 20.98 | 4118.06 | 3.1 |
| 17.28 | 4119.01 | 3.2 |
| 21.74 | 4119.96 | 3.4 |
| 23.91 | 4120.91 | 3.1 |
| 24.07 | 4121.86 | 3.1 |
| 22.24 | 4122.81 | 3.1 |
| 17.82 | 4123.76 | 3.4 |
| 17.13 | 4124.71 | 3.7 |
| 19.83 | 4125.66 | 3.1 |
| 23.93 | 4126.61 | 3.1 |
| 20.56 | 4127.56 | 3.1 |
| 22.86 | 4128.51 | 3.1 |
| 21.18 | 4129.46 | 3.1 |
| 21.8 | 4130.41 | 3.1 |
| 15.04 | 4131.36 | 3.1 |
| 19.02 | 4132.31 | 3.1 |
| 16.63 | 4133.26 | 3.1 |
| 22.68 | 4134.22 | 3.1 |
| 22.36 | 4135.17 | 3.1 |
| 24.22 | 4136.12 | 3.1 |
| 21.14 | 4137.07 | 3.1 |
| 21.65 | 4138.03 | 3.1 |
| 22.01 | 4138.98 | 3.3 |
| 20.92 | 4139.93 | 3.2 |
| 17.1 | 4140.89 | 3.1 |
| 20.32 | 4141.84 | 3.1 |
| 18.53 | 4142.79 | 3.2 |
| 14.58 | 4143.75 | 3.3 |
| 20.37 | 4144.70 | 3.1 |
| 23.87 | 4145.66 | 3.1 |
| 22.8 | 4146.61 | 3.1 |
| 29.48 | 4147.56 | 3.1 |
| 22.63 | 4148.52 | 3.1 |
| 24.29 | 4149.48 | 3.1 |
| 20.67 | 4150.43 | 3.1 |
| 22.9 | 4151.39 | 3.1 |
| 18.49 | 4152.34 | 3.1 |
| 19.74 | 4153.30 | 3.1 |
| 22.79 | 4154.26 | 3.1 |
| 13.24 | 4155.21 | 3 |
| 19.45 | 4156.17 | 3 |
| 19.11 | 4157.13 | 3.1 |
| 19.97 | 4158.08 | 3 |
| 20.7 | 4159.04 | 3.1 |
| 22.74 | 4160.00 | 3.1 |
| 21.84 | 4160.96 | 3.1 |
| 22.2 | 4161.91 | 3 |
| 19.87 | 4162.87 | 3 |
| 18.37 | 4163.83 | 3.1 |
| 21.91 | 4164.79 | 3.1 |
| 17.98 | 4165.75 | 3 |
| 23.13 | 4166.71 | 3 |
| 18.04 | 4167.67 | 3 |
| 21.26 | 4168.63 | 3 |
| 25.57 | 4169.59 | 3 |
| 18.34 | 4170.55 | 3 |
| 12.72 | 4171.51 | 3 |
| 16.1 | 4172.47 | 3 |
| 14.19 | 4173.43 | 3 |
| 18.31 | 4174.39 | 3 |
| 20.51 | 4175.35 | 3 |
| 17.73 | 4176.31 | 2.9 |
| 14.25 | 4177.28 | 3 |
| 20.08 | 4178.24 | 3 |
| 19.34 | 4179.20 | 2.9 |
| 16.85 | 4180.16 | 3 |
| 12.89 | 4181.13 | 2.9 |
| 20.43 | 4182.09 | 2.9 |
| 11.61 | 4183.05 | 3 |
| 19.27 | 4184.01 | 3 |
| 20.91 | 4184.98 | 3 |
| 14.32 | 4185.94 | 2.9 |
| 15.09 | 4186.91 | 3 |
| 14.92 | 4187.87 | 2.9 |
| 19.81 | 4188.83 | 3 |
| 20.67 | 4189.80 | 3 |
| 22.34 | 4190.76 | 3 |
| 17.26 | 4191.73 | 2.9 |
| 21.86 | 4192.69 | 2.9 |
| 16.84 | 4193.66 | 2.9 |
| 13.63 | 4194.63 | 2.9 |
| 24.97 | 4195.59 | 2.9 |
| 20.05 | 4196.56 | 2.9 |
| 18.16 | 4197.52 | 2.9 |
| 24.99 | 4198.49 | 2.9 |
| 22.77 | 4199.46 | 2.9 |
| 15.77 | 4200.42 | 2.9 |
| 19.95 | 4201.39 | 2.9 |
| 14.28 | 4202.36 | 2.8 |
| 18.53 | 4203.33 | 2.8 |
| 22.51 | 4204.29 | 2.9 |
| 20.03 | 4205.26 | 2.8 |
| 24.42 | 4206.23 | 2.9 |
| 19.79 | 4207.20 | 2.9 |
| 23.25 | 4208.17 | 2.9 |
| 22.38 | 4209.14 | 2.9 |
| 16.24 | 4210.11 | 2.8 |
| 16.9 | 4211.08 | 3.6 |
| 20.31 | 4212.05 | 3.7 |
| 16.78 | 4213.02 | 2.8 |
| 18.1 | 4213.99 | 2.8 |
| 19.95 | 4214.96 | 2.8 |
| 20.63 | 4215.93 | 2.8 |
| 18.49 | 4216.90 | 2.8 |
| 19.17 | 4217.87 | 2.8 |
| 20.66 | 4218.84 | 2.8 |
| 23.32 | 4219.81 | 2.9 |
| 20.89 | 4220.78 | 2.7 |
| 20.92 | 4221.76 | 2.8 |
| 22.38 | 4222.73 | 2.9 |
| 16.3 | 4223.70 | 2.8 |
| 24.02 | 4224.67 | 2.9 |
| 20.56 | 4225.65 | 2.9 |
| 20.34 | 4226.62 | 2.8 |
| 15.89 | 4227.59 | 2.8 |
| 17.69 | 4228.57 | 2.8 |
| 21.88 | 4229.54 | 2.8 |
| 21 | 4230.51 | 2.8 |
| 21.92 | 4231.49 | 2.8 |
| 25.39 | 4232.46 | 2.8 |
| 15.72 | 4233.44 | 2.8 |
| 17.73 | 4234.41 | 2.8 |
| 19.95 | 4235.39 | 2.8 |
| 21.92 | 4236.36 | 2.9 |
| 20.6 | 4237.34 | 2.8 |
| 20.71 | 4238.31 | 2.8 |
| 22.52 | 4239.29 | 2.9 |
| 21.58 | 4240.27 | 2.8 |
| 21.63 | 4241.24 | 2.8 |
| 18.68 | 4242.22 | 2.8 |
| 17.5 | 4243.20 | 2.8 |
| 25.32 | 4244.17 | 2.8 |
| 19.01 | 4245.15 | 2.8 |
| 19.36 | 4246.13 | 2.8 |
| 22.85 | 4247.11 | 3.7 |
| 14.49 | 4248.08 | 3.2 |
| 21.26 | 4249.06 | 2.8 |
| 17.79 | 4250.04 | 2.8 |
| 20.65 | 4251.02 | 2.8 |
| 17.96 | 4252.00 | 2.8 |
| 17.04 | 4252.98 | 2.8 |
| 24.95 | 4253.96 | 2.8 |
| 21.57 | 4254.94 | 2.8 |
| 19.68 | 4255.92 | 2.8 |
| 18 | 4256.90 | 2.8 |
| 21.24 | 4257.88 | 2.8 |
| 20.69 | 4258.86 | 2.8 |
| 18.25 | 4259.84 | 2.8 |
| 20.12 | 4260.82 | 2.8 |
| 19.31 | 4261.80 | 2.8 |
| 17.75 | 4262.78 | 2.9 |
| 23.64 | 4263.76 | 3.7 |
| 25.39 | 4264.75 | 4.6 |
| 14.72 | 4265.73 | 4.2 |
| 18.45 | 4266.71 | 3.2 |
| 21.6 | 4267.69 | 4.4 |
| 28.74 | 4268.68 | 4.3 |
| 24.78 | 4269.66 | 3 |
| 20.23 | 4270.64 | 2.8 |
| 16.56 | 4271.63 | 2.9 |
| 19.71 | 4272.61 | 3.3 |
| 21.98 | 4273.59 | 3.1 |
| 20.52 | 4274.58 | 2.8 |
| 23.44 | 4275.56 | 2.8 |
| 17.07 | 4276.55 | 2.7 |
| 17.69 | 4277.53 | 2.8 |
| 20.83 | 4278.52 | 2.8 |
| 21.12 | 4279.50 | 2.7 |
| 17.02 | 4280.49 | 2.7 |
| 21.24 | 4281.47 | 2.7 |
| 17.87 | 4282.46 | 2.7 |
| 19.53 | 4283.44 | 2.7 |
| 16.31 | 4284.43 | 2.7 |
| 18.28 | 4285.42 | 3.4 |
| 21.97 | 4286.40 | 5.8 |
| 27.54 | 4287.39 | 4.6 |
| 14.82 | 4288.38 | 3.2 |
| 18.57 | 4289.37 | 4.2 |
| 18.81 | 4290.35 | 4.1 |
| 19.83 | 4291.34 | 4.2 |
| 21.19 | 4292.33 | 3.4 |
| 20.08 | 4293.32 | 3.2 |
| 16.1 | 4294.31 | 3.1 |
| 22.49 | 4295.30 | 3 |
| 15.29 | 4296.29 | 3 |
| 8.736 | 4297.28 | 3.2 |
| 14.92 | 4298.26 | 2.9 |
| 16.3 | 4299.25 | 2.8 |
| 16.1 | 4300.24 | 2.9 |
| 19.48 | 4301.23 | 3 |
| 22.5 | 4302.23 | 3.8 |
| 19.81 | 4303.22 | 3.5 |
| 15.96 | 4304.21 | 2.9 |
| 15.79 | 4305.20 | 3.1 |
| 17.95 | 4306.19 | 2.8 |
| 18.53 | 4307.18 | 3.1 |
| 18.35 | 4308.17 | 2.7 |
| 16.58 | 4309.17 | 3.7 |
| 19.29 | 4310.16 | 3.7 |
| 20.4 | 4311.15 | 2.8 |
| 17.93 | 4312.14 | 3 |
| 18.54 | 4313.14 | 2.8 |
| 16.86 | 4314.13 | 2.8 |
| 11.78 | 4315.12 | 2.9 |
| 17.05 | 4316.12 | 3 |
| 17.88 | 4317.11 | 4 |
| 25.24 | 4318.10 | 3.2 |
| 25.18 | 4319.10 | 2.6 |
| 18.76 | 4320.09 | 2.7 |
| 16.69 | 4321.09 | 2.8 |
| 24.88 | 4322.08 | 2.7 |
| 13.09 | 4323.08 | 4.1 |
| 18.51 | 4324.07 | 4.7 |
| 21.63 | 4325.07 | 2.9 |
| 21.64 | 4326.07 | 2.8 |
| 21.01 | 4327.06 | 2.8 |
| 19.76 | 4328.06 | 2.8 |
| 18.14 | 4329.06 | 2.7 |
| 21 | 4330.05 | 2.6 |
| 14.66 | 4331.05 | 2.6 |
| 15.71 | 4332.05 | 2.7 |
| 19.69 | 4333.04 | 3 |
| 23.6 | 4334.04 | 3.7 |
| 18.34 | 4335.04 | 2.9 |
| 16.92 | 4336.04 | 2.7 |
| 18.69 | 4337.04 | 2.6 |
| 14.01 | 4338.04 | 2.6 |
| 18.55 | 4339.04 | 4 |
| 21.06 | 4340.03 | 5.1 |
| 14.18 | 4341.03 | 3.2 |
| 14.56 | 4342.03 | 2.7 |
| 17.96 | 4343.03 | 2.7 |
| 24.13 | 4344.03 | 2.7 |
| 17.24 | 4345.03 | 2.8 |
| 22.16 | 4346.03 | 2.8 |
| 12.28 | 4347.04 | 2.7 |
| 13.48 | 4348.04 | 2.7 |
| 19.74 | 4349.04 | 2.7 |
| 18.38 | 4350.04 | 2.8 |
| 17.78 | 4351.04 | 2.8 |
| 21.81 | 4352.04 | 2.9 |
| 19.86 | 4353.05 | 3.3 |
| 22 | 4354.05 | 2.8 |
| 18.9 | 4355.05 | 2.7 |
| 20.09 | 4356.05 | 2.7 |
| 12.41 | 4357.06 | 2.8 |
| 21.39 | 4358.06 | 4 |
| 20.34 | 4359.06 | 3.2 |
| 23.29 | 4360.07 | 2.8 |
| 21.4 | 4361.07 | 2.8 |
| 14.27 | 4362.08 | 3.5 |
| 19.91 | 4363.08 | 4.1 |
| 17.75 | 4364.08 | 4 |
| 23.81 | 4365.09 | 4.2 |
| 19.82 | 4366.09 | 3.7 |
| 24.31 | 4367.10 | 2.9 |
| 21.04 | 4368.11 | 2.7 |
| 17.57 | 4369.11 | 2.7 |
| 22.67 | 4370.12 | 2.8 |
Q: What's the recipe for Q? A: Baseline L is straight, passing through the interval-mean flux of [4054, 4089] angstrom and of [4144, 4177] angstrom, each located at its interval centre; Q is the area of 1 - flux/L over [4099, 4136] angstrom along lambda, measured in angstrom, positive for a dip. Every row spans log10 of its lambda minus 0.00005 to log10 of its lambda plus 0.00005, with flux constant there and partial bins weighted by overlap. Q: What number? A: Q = 2.02 angstrom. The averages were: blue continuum 19.3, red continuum 20.3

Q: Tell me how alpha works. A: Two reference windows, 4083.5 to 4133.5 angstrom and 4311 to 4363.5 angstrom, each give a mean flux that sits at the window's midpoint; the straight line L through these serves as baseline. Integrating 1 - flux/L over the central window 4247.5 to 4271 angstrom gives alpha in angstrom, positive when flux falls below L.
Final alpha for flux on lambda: -2.0 angstrom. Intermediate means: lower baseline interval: 18.7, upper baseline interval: 18.8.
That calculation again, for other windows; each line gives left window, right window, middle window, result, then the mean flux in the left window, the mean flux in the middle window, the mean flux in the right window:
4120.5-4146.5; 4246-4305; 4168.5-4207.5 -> 3.05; 20.6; 18.6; 19.5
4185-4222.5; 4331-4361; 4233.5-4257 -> -1.00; 19.5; 20.1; 18.5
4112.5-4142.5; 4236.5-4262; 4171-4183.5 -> 2.34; 20.5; 16.6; 20.1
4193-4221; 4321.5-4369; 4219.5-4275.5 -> -2.52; 19.8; 20.4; 19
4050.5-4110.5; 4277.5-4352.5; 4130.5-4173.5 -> -3.50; 18.9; 20.3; 18.5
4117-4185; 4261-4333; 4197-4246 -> -1.58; 19.9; 20.2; 19.1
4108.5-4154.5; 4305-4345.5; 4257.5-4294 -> -2.19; 20.2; 20.2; 18.6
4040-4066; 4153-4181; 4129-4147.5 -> -0.87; 21.2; 20.5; 19.1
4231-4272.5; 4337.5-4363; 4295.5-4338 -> 1.82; 20.4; 18.3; 18.5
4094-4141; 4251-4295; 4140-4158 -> -1.56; 18.6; 20.6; 20.1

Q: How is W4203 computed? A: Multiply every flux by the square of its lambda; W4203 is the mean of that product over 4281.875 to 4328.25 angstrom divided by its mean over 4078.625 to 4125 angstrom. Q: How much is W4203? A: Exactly 1.10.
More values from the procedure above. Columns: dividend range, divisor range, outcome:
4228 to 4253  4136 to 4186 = 1.06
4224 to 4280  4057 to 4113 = 1.19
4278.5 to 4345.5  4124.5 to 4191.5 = 1.02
